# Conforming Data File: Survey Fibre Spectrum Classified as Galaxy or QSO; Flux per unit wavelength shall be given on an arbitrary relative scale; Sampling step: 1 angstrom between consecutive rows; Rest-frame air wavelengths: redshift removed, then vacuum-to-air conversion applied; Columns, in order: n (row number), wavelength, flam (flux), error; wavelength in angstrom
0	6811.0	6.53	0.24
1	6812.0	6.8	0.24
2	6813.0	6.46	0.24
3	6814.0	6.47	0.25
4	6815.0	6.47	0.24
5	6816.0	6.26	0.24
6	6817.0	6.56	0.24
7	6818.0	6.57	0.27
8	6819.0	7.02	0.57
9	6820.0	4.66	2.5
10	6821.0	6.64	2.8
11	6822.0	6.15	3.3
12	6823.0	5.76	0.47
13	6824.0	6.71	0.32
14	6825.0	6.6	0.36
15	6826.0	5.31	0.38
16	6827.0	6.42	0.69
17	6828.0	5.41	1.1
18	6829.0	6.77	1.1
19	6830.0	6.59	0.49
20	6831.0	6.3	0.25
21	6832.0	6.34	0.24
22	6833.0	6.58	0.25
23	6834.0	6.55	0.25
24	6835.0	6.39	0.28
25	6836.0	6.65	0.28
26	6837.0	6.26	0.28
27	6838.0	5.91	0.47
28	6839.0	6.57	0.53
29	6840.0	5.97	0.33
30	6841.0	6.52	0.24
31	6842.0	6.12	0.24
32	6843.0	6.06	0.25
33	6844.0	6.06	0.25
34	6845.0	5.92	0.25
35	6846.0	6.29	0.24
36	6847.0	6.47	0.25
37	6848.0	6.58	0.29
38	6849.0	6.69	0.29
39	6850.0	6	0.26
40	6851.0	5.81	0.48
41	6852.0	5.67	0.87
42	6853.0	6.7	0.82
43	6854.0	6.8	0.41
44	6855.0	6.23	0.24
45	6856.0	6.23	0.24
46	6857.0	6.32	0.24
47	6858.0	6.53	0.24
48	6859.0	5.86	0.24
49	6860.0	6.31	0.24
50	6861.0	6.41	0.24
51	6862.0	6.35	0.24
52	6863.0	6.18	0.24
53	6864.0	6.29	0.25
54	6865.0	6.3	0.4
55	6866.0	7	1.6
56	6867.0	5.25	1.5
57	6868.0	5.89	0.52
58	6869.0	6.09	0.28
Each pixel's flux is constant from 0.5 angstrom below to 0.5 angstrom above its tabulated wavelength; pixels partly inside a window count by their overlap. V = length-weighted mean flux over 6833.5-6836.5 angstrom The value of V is 6.53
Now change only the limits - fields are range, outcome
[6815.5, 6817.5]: 6.41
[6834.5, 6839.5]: 6.36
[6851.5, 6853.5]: 6.19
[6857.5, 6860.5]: 6.23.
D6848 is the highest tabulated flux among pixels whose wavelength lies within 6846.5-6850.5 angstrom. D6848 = 6.69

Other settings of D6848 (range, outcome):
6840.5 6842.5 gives 6.52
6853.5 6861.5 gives 6.8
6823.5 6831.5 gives 6.77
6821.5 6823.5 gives 6.15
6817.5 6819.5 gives 7.02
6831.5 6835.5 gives 6.58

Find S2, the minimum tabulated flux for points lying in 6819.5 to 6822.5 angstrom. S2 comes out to 4.66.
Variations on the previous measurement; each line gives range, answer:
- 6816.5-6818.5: 6.56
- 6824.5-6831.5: 5.31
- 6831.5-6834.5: 6.34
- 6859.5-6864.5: 6.18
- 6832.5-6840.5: 5.91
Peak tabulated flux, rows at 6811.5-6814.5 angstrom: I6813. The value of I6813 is 6.8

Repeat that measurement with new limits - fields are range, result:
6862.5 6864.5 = 6.29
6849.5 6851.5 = 6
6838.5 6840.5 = 6.57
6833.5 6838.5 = 6.65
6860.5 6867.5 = 7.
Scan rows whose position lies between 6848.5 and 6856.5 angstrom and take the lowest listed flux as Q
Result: 5.67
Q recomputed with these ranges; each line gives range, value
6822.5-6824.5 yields 5.76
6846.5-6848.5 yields 6.47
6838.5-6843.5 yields 5.97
